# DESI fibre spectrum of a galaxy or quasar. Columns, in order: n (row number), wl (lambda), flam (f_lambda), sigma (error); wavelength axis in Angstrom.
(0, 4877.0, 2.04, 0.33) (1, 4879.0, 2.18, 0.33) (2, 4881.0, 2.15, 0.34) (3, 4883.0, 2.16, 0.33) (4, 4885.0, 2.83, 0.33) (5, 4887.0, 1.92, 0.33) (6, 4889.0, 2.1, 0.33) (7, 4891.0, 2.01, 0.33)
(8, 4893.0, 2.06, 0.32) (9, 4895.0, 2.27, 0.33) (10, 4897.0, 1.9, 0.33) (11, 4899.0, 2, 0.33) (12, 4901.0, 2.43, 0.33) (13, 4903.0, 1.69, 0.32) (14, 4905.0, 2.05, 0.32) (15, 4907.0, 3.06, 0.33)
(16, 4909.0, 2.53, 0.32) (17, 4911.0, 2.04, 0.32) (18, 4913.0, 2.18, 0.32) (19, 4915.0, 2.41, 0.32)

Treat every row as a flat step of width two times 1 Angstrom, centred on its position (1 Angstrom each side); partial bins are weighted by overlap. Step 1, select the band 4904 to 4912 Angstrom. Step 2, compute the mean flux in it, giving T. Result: 2.42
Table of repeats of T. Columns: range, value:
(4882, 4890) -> 2.25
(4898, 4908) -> 2.25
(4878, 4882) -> 2.17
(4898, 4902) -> 2.21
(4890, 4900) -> 2.05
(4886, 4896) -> 2.07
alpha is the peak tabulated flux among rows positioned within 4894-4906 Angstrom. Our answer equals 2.43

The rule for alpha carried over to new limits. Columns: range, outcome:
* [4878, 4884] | 2.18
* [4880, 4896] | 2.83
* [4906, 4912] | 3.06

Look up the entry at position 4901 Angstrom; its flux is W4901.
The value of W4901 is 2.43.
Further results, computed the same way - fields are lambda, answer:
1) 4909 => 2.53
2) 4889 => 2.1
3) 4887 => 1.92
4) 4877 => 2.04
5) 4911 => 2.04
